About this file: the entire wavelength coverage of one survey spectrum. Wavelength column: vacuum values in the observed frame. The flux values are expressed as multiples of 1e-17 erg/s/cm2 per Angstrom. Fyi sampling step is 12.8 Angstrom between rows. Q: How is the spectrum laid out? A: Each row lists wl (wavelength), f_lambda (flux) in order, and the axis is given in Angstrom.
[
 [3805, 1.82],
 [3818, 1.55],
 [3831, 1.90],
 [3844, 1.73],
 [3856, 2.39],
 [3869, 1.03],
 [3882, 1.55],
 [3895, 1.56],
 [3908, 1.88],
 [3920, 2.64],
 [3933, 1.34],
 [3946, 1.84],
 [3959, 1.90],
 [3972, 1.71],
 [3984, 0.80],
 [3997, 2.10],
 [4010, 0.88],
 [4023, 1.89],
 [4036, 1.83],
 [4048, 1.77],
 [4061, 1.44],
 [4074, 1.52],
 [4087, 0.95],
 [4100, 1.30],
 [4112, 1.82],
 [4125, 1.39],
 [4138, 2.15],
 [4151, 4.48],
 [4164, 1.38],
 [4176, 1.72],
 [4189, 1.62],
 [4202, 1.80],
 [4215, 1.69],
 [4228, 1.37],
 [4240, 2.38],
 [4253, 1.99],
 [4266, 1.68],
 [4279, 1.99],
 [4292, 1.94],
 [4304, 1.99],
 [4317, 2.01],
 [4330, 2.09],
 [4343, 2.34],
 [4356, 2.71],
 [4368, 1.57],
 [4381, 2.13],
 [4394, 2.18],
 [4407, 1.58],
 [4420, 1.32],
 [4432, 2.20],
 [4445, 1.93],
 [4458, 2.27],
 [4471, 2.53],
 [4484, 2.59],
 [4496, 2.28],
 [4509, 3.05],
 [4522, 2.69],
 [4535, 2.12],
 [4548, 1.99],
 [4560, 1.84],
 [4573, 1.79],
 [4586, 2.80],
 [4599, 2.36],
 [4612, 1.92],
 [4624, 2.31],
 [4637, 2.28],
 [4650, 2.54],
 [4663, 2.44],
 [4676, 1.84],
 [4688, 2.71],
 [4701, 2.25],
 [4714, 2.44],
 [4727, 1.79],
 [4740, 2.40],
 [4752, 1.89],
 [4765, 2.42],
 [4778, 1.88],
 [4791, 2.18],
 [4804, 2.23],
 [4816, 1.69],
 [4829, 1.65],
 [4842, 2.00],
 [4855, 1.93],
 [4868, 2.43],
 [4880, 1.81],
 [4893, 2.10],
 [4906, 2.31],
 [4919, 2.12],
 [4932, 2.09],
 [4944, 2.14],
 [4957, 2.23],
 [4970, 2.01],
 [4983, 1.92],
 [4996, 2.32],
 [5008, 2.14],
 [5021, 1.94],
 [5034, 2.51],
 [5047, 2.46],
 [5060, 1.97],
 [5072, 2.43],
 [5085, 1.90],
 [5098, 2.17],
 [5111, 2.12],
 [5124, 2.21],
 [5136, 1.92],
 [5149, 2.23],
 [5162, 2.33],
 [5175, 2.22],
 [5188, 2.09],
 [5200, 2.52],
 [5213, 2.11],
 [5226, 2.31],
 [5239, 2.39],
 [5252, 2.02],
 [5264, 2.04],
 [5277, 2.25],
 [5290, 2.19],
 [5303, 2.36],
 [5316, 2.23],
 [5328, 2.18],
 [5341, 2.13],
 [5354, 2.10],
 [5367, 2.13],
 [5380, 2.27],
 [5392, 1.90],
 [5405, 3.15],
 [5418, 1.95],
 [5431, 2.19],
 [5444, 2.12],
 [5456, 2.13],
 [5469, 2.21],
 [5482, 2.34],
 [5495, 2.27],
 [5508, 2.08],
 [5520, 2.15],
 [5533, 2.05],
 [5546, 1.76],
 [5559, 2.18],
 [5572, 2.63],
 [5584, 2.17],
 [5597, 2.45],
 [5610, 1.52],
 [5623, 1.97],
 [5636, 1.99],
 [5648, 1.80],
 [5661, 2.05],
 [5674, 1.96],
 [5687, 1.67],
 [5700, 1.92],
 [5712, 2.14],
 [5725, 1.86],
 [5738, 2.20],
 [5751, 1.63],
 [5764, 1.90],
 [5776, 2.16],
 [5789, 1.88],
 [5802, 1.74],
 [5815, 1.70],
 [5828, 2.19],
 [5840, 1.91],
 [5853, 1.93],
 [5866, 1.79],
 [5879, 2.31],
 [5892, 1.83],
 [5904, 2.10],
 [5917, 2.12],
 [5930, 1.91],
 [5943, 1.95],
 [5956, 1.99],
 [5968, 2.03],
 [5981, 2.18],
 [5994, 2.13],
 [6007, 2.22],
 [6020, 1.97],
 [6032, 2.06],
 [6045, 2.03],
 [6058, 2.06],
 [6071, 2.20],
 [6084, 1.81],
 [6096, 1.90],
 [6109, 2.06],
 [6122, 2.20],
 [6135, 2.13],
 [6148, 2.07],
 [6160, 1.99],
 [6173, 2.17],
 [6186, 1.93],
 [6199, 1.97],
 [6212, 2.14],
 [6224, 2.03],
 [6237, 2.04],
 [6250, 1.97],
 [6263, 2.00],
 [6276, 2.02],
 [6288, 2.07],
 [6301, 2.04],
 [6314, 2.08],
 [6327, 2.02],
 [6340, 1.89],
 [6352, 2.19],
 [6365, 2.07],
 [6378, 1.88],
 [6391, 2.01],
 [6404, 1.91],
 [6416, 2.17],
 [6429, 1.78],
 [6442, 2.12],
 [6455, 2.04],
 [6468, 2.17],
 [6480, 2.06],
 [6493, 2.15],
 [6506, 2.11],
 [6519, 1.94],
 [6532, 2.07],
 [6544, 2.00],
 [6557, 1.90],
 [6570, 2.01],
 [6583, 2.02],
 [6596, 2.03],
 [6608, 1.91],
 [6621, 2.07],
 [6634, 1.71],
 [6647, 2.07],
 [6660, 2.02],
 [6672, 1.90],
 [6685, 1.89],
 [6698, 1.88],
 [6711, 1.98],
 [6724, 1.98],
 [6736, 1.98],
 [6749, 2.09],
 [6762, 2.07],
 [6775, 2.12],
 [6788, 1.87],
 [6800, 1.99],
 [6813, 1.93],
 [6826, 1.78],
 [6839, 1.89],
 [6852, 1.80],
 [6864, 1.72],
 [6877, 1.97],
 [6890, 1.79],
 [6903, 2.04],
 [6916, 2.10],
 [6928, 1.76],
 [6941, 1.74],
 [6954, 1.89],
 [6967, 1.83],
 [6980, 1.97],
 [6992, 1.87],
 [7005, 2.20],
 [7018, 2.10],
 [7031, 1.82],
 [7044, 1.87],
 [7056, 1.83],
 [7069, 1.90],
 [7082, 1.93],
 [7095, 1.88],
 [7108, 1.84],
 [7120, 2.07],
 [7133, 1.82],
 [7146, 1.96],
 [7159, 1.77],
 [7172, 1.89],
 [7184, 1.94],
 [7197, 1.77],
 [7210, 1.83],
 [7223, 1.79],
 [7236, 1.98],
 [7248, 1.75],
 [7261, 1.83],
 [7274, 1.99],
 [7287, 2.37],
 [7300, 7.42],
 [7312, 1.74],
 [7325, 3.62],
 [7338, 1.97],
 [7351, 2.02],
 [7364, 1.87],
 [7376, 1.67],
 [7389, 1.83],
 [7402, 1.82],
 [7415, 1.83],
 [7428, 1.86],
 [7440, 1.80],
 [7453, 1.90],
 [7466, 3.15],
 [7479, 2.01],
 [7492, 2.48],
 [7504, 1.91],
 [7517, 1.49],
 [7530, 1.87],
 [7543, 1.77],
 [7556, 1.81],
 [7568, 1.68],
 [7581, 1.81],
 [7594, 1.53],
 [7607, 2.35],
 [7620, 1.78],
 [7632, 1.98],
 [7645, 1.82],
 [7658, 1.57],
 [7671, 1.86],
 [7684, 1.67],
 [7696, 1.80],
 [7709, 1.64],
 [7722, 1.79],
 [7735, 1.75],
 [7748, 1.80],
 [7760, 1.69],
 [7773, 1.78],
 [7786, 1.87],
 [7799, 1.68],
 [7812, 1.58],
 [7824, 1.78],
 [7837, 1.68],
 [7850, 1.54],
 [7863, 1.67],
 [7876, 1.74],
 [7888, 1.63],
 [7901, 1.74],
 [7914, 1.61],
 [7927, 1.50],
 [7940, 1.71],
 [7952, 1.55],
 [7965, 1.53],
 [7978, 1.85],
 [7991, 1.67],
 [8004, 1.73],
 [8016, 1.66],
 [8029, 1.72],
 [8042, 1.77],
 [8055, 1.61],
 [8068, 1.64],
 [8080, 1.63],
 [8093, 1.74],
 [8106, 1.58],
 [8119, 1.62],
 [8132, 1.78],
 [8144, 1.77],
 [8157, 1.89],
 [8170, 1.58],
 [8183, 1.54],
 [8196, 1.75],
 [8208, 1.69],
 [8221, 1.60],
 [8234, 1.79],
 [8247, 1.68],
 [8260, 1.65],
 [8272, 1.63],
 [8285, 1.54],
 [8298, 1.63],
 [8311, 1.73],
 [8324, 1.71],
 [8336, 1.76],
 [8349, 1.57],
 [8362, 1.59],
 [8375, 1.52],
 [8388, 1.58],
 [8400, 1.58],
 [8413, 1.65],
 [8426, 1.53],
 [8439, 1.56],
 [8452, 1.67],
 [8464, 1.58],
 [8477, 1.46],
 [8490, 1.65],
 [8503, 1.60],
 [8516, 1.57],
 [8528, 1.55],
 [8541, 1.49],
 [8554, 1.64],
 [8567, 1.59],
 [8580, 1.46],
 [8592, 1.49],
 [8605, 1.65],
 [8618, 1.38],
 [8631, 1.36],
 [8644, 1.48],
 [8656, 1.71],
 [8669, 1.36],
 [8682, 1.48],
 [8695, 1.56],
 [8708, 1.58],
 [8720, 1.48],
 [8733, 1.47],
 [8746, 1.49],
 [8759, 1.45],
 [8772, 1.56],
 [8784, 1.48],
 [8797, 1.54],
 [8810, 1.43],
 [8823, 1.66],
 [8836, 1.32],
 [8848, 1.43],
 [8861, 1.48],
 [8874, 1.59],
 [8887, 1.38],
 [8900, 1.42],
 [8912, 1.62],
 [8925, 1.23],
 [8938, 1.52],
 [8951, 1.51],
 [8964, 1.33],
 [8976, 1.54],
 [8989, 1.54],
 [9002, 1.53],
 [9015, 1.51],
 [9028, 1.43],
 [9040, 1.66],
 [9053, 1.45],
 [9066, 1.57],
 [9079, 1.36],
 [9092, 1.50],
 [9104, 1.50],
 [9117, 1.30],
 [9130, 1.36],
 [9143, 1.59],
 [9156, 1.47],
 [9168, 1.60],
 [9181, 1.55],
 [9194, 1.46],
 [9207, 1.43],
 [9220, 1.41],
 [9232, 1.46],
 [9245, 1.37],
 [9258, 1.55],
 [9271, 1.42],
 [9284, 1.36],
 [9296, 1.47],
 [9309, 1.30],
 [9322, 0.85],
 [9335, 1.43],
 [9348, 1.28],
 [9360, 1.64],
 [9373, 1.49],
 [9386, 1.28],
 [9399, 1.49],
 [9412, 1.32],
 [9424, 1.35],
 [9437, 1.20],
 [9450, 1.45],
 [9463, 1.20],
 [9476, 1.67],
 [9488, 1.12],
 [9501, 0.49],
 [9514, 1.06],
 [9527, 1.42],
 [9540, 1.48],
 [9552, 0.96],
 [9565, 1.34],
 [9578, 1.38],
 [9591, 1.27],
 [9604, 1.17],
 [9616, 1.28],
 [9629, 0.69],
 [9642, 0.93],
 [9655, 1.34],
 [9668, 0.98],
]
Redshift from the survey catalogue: 0.112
